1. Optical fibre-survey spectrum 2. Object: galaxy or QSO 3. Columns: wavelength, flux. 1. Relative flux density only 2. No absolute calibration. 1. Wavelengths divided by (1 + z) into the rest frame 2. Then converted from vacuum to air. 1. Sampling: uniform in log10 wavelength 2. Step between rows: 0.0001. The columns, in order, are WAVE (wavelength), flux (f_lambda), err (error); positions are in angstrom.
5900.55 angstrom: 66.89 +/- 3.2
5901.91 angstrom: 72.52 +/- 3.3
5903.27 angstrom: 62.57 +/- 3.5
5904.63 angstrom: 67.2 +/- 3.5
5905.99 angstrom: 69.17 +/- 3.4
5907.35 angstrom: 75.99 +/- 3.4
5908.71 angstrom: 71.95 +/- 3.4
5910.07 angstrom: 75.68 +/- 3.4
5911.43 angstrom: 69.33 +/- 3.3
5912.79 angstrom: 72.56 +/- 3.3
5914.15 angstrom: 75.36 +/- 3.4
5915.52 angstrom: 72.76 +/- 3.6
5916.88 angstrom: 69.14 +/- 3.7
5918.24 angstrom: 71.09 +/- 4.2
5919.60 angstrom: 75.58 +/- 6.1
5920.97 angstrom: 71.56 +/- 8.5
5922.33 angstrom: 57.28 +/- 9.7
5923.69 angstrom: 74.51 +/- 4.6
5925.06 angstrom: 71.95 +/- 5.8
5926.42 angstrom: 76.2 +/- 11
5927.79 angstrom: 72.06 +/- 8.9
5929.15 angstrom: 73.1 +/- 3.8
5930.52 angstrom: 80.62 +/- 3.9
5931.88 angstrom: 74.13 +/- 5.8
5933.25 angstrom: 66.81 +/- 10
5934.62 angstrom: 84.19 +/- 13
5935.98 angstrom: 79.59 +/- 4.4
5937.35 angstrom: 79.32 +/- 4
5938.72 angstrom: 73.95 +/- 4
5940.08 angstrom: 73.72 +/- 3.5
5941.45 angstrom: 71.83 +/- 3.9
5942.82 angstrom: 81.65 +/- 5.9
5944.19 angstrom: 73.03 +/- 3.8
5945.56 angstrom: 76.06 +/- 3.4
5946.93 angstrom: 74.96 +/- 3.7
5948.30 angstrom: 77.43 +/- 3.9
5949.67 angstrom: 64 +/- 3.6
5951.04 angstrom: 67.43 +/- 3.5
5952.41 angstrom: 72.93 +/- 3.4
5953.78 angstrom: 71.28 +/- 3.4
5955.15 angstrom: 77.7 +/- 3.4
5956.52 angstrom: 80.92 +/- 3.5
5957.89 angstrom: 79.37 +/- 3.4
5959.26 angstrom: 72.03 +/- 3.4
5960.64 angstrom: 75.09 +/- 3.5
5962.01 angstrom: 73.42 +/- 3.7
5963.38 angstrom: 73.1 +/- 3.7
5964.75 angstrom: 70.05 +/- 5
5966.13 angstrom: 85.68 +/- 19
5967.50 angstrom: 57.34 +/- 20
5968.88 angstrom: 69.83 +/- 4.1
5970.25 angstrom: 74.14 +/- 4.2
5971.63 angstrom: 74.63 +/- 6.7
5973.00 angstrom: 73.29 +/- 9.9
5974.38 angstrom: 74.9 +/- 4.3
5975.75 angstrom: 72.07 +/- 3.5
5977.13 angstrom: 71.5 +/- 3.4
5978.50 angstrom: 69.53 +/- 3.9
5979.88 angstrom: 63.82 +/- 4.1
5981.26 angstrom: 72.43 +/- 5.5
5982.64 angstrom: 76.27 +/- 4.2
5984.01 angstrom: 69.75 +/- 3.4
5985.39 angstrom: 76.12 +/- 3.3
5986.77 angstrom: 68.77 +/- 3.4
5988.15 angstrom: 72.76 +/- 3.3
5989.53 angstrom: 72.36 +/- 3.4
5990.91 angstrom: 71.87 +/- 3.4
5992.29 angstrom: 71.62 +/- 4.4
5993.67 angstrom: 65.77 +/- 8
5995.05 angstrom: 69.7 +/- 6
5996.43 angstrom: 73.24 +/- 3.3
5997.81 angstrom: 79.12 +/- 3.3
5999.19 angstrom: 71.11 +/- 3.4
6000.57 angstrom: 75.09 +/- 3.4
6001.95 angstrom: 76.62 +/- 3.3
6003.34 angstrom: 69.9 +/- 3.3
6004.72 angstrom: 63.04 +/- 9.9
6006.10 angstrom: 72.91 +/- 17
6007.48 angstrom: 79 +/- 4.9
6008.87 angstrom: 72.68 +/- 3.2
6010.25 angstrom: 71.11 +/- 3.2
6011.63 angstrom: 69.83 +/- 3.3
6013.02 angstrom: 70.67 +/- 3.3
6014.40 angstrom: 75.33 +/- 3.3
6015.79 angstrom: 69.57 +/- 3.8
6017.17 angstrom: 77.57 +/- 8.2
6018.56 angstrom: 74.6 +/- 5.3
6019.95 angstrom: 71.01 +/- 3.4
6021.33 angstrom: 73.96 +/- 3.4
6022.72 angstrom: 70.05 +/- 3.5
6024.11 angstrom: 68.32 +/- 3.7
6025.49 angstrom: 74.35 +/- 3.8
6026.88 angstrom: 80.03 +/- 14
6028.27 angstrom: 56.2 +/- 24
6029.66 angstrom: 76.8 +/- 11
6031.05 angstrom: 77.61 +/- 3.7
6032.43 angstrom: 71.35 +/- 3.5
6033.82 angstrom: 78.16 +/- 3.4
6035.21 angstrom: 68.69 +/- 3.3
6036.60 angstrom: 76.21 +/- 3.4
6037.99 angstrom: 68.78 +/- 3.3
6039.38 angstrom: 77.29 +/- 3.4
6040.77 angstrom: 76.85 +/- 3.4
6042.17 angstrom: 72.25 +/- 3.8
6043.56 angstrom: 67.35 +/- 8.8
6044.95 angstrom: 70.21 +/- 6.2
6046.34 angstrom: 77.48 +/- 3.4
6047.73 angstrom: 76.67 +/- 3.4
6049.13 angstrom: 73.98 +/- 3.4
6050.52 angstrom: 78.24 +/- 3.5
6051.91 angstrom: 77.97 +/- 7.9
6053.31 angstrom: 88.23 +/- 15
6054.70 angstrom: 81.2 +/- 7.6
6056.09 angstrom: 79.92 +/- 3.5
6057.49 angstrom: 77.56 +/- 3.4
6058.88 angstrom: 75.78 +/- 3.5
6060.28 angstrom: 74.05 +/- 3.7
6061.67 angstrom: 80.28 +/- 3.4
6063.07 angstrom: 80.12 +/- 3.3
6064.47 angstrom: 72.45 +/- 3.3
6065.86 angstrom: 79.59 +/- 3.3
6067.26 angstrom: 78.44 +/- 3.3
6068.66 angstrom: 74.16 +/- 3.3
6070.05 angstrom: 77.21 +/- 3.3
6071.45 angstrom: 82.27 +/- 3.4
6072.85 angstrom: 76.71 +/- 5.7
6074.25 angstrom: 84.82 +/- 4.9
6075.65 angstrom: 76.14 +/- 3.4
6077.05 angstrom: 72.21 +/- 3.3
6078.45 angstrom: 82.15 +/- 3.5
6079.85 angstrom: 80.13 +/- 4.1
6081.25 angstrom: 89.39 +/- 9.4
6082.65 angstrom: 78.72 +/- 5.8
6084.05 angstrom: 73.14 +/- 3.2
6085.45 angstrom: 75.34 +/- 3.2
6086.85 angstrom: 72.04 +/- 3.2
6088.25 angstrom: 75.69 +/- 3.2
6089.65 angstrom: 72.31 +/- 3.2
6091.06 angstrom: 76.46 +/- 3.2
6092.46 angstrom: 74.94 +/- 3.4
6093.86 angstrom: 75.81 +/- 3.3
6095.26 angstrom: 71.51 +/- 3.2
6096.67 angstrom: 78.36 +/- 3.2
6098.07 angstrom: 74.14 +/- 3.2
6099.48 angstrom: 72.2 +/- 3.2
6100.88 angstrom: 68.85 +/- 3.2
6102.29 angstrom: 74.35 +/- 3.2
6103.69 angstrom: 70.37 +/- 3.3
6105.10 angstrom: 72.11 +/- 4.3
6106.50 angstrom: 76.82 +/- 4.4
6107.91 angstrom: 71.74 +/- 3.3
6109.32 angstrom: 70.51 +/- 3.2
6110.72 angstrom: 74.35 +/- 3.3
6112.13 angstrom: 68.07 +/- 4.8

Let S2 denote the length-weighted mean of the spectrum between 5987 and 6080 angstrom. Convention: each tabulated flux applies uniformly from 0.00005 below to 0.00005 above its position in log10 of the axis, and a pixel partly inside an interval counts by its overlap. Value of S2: 74.6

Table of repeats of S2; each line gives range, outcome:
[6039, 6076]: 77.3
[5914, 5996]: 73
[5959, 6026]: 72.2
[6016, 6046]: 72.8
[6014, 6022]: 73.6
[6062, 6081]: 78.5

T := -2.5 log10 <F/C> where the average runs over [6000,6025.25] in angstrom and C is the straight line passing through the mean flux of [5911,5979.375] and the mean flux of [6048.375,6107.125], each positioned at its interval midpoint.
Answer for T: 0.04 mag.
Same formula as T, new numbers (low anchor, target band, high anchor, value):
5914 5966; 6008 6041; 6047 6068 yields 0.06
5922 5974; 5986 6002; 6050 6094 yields 0.05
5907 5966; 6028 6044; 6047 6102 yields 0.05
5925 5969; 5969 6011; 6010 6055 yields 0.03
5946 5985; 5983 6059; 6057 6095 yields 0.02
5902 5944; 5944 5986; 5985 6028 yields 0.00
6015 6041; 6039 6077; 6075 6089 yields -0.02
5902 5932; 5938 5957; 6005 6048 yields -0.03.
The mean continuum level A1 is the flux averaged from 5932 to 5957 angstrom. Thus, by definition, 74.7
